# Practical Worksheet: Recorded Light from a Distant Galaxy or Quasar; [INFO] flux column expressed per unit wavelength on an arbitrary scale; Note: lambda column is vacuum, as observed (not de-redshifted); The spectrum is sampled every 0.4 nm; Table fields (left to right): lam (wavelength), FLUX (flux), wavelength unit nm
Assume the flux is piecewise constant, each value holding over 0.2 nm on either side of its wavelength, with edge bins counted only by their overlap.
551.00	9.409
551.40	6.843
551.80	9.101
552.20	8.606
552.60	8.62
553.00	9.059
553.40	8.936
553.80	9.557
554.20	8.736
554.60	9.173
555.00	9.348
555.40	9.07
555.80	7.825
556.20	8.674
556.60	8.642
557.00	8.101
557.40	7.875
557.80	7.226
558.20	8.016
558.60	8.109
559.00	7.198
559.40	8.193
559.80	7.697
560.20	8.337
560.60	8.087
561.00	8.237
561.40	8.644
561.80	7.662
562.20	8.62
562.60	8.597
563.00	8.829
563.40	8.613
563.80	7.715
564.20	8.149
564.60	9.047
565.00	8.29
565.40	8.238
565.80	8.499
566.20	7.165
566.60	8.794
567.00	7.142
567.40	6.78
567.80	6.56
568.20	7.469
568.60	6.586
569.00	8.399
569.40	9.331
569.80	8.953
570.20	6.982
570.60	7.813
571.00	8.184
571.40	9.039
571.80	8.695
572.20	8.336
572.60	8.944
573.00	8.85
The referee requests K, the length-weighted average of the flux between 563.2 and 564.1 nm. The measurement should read 8.16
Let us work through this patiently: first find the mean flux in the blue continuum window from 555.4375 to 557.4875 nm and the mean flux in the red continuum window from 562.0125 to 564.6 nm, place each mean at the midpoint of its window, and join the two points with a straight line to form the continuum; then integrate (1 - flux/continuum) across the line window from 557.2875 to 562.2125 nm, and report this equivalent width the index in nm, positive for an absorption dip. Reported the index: 0.24 nm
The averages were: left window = 8.31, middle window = 7.97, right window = 8.47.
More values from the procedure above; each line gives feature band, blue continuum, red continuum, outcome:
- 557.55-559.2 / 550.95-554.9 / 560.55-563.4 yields 0.18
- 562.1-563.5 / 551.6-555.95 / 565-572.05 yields -0.06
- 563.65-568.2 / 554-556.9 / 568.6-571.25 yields 0.27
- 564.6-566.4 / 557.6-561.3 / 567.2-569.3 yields -0.17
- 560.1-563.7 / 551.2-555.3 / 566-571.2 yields -0.09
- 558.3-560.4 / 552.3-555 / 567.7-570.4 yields 0.16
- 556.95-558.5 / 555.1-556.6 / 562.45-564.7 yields 0.14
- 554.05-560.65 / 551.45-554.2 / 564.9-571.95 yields 0.25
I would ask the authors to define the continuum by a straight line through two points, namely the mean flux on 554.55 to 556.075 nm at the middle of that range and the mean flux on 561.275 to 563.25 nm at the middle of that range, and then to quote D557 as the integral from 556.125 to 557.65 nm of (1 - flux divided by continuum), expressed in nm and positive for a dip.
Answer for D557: 0.08 nm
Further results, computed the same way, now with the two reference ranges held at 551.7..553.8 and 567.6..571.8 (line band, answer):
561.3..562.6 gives 0.01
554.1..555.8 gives -0.03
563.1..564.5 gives 0.00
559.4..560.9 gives 0.08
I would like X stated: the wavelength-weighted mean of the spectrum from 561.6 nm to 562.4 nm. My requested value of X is 8.14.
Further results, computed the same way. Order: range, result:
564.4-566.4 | 8.25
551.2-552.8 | 8.29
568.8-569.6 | 8.87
